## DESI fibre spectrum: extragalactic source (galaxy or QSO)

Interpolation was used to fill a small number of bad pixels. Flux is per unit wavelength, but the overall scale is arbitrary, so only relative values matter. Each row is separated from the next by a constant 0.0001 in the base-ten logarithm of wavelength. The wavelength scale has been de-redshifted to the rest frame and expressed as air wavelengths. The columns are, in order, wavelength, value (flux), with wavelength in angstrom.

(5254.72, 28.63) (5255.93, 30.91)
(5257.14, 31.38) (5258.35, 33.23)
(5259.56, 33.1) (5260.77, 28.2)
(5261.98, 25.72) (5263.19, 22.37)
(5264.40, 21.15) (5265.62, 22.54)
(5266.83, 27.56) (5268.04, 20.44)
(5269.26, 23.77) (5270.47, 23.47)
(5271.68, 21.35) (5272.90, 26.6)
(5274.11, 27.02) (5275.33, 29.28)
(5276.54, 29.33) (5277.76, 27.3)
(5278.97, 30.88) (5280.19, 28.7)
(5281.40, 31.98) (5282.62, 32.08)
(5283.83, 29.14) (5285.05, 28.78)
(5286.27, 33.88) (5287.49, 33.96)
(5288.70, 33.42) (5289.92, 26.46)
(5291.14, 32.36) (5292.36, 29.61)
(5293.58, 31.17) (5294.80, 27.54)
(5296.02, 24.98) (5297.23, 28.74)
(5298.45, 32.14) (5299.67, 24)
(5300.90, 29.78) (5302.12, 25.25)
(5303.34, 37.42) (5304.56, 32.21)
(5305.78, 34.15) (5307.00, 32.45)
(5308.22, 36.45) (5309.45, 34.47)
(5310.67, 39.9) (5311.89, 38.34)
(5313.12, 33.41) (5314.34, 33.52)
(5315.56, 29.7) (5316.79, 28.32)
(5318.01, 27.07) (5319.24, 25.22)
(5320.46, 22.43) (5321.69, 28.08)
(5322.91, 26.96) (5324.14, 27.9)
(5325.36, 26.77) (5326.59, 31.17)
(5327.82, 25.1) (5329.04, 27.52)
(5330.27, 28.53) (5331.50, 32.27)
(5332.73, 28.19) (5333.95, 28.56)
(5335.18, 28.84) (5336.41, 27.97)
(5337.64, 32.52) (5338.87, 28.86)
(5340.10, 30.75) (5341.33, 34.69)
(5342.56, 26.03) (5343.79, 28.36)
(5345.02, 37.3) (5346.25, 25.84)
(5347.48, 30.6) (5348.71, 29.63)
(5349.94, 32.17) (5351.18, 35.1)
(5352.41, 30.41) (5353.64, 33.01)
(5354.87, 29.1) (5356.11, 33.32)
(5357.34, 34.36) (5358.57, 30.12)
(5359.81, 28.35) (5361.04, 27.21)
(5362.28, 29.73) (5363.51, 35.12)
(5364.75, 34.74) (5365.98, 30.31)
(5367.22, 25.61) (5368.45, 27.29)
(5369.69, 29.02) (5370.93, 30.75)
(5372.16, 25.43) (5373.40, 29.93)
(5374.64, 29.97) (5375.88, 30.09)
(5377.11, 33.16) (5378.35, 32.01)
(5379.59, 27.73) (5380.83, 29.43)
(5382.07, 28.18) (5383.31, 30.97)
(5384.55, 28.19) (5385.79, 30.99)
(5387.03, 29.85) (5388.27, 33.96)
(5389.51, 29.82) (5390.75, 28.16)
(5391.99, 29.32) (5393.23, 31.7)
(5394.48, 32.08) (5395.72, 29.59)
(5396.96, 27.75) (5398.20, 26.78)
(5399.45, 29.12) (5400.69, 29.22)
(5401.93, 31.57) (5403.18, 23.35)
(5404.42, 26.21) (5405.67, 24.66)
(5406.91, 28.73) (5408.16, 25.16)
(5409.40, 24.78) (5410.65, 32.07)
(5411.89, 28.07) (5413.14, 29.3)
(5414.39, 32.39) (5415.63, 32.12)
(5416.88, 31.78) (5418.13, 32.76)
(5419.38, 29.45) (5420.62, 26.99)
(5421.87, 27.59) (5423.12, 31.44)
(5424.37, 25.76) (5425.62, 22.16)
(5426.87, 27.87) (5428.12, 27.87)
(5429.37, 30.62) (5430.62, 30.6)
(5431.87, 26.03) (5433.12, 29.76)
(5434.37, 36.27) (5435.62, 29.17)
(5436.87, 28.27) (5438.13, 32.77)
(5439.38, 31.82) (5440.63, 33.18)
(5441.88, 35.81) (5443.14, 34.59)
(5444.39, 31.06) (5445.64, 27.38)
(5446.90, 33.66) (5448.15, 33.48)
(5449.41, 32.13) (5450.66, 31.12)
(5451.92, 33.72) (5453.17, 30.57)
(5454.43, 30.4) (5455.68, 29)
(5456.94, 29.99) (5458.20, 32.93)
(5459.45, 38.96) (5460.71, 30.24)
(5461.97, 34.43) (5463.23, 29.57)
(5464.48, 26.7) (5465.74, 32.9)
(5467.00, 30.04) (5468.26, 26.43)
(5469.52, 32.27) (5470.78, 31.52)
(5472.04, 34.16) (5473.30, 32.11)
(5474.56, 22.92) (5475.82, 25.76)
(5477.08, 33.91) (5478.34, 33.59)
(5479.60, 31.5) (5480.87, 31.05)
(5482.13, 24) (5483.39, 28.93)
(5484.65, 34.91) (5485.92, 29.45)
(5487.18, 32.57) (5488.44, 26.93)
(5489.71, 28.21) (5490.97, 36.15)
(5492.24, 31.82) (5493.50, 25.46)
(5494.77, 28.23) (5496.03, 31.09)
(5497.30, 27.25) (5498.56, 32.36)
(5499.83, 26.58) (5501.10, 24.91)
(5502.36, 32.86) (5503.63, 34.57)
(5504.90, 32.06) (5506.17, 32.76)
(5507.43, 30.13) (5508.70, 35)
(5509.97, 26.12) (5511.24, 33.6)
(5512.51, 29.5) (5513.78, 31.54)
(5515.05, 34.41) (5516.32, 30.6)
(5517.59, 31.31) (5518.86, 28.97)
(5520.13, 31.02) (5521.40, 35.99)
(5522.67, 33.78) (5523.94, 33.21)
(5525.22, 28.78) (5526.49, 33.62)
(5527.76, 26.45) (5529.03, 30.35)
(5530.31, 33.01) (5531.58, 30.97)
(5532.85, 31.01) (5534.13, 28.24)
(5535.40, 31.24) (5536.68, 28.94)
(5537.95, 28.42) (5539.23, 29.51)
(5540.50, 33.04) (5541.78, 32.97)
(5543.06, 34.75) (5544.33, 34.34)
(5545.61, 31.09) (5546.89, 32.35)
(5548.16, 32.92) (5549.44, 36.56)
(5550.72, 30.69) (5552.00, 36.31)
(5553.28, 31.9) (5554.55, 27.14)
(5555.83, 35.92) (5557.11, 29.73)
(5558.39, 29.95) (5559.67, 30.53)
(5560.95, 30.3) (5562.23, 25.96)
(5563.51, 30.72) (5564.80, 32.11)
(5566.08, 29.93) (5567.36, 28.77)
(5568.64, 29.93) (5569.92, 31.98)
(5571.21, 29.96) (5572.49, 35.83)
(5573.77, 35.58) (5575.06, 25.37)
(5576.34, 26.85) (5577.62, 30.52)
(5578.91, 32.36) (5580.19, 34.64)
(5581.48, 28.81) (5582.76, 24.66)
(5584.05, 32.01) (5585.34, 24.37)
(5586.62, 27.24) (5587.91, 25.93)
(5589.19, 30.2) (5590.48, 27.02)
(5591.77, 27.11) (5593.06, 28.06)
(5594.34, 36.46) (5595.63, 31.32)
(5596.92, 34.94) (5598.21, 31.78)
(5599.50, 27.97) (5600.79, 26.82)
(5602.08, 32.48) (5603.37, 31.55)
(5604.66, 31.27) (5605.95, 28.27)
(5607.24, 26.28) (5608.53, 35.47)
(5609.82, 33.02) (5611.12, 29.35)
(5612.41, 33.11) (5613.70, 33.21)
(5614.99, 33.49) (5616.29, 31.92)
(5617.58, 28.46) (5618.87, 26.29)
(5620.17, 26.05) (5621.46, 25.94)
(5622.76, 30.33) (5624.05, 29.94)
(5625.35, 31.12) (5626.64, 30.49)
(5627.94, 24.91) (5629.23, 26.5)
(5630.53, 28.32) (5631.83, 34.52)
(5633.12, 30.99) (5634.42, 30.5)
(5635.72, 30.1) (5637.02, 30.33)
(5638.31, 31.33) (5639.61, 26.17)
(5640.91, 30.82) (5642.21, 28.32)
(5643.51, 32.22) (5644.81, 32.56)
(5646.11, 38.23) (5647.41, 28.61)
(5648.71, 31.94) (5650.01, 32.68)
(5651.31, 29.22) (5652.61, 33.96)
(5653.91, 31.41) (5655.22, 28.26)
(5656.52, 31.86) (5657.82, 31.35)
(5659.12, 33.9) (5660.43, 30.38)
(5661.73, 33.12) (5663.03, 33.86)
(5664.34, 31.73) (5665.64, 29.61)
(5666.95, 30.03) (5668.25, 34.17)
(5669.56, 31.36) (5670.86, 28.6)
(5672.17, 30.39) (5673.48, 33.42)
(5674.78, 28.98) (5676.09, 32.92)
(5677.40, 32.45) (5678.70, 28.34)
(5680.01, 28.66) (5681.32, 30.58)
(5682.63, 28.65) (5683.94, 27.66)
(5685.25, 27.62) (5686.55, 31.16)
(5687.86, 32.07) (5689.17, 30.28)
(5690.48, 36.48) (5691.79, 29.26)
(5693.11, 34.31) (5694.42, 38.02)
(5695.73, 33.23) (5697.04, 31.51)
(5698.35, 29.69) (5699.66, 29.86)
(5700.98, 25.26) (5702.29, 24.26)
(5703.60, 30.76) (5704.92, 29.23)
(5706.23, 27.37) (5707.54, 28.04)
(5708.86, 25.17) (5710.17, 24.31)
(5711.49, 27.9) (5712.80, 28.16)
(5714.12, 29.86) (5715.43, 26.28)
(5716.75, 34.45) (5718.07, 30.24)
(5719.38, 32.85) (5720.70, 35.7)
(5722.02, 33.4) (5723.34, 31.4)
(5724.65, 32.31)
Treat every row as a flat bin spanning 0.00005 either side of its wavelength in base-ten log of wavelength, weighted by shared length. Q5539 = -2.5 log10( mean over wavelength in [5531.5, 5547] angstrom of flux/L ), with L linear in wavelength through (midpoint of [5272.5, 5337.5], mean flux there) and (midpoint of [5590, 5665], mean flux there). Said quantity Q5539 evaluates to -0.028 mag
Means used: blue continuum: 30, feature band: 31.3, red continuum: 30.7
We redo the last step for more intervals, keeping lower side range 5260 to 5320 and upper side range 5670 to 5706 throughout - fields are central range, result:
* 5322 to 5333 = 0.04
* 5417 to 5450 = -0.02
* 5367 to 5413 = 0.02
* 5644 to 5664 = -0.06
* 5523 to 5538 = -0.02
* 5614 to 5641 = 0.03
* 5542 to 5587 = -0.03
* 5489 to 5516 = -0.03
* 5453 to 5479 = -0.04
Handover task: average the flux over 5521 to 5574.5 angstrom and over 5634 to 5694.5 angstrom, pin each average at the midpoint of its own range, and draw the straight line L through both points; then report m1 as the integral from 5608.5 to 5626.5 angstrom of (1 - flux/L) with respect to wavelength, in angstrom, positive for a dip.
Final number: 0.53 angstrom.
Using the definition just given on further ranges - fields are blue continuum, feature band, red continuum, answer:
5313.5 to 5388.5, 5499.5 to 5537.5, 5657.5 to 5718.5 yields -1.3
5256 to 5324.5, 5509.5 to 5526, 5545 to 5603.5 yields -0.7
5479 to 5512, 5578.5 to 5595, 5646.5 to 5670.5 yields 1.0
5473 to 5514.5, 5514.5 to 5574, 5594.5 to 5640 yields -2.5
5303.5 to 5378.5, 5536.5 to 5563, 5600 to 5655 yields -1.0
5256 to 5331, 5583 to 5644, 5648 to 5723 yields 1.0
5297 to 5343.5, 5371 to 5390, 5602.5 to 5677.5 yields 0.2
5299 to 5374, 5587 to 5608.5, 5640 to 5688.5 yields 0.7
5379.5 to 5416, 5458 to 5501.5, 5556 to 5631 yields -1.3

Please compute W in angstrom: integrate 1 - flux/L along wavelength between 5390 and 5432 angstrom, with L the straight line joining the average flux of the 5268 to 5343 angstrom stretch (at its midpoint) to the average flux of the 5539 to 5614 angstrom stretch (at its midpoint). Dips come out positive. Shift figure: 2.0 angstrom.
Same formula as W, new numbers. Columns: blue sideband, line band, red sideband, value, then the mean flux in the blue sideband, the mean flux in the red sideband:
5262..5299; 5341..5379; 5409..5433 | -2.7 angstrom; 27.9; 29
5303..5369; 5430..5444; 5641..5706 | -0.4 angstrom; 30.6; 31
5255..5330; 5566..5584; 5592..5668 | 0.0 angstrom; 29.1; 30.7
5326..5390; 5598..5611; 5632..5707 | 0.1 angstrom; 30.2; 30.9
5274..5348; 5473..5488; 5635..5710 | 0.2 angstrom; 30.1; 30.7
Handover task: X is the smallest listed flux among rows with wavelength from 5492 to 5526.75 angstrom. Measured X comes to 24.91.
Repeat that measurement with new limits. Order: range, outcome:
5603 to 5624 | 25.94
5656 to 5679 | 28.34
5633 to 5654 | 26.17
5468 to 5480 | 22.92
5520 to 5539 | 26.45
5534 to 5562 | 27.14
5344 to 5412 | 23.35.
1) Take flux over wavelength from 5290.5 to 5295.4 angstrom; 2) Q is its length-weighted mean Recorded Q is 30.1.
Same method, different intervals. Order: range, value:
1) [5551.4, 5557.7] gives 32.2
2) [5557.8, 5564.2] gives 29.5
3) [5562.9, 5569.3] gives 30.3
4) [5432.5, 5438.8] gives 31.2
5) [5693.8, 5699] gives 33.1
